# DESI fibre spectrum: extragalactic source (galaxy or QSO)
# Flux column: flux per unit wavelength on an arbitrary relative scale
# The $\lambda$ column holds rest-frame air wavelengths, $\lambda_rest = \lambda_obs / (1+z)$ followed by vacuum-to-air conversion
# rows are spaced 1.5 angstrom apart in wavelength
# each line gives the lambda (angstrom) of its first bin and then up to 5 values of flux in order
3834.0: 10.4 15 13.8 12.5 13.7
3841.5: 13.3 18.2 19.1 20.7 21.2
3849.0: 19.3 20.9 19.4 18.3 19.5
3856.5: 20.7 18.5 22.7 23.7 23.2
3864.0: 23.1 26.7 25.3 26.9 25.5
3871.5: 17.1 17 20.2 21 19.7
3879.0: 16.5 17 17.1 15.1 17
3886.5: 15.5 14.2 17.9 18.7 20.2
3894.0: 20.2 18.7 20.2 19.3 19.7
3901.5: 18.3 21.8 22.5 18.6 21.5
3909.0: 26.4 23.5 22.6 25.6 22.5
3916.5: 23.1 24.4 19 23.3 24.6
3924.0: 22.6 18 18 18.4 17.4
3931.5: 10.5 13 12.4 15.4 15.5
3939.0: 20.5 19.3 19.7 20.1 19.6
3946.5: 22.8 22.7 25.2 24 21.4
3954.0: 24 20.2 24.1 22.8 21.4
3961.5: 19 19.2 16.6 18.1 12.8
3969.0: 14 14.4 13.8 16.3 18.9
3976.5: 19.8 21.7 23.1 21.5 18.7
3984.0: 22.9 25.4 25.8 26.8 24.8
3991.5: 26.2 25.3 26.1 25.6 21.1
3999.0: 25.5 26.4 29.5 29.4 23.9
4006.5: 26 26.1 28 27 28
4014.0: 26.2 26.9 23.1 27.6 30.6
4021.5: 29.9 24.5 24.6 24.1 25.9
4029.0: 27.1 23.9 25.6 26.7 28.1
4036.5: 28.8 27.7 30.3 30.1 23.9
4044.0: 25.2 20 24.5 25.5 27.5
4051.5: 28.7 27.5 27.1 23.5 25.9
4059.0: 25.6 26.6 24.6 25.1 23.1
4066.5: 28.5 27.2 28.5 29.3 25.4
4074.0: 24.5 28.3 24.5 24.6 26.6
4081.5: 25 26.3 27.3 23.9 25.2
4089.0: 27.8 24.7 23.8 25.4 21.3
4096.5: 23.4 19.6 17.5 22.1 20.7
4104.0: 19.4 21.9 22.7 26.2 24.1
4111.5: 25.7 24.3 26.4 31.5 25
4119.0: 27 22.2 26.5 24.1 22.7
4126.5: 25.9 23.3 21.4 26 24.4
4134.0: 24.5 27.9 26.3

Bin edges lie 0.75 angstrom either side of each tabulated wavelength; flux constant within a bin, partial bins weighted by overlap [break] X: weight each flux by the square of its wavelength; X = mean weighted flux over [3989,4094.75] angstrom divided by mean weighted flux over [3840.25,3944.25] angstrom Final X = 1.4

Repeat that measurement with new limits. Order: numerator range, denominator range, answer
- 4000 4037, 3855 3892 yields 1.44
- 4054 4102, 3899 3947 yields 1.35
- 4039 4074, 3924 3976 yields 1.49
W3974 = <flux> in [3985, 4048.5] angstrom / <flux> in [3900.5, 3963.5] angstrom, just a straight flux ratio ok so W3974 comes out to 1.27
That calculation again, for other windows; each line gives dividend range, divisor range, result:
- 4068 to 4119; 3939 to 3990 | 1.20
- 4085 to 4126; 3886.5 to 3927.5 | 1.15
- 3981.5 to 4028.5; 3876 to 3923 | 1.28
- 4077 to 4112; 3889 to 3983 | 1.19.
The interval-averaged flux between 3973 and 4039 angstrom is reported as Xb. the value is 25.3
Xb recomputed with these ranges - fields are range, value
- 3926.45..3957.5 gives 19.2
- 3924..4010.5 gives 21.1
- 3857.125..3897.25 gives 20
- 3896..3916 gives 21.7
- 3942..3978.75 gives 19.7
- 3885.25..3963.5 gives 20.2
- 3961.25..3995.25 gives 20.5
